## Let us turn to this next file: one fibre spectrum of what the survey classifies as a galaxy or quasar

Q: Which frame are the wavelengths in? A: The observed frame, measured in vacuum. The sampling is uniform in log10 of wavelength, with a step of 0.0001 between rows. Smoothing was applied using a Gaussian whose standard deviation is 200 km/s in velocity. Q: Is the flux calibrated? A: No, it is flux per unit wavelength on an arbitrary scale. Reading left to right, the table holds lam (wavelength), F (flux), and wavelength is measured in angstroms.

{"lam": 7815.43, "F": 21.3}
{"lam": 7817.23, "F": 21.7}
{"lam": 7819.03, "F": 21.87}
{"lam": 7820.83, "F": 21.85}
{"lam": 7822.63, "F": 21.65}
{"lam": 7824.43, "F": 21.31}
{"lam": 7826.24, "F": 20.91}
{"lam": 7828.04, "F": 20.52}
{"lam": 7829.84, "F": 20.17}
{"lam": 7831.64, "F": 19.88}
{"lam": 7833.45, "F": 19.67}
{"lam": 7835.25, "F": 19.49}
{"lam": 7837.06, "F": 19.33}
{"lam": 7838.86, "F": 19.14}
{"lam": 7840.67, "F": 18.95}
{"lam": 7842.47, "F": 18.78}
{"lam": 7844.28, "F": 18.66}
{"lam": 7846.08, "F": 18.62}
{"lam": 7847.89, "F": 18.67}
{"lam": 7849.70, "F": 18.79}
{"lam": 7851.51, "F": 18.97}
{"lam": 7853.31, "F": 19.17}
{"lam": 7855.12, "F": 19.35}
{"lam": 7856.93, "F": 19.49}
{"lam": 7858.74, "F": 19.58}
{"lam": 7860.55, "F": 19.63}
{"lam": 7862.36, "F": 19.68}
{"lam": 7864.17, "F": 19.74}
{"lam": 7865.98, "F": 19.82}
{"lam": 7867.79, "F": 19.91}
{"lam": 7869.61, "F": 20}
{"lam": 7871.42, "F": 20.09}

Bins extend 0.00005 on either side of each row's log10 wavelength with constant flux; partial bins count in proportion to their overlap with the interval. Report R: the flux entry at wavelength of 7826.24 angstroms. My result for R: 20.91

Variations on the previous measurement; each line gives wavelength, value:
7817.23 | 21.7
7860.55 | 19.63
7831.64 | 19.88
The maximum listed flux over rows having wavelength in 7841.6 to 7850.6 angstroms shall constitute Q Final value 18.79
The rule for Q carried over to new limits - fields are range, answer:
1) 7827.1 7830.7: 20.52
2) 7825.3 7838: 20.91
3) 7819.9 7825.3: 21.85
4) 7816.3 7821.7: 21.87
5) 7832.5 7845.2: 19.67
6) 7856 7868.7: 19.91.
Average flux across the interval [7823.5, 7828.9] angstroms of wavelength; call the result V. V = 20.9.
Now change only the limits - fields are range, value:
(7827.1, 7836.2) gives 19.9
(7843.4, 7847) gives 18.7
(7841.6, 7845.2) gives 18.7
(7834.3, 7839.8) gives 19.3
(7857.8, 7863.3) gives 19.6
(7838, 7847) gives 18.8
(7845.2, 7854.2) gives 18.8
